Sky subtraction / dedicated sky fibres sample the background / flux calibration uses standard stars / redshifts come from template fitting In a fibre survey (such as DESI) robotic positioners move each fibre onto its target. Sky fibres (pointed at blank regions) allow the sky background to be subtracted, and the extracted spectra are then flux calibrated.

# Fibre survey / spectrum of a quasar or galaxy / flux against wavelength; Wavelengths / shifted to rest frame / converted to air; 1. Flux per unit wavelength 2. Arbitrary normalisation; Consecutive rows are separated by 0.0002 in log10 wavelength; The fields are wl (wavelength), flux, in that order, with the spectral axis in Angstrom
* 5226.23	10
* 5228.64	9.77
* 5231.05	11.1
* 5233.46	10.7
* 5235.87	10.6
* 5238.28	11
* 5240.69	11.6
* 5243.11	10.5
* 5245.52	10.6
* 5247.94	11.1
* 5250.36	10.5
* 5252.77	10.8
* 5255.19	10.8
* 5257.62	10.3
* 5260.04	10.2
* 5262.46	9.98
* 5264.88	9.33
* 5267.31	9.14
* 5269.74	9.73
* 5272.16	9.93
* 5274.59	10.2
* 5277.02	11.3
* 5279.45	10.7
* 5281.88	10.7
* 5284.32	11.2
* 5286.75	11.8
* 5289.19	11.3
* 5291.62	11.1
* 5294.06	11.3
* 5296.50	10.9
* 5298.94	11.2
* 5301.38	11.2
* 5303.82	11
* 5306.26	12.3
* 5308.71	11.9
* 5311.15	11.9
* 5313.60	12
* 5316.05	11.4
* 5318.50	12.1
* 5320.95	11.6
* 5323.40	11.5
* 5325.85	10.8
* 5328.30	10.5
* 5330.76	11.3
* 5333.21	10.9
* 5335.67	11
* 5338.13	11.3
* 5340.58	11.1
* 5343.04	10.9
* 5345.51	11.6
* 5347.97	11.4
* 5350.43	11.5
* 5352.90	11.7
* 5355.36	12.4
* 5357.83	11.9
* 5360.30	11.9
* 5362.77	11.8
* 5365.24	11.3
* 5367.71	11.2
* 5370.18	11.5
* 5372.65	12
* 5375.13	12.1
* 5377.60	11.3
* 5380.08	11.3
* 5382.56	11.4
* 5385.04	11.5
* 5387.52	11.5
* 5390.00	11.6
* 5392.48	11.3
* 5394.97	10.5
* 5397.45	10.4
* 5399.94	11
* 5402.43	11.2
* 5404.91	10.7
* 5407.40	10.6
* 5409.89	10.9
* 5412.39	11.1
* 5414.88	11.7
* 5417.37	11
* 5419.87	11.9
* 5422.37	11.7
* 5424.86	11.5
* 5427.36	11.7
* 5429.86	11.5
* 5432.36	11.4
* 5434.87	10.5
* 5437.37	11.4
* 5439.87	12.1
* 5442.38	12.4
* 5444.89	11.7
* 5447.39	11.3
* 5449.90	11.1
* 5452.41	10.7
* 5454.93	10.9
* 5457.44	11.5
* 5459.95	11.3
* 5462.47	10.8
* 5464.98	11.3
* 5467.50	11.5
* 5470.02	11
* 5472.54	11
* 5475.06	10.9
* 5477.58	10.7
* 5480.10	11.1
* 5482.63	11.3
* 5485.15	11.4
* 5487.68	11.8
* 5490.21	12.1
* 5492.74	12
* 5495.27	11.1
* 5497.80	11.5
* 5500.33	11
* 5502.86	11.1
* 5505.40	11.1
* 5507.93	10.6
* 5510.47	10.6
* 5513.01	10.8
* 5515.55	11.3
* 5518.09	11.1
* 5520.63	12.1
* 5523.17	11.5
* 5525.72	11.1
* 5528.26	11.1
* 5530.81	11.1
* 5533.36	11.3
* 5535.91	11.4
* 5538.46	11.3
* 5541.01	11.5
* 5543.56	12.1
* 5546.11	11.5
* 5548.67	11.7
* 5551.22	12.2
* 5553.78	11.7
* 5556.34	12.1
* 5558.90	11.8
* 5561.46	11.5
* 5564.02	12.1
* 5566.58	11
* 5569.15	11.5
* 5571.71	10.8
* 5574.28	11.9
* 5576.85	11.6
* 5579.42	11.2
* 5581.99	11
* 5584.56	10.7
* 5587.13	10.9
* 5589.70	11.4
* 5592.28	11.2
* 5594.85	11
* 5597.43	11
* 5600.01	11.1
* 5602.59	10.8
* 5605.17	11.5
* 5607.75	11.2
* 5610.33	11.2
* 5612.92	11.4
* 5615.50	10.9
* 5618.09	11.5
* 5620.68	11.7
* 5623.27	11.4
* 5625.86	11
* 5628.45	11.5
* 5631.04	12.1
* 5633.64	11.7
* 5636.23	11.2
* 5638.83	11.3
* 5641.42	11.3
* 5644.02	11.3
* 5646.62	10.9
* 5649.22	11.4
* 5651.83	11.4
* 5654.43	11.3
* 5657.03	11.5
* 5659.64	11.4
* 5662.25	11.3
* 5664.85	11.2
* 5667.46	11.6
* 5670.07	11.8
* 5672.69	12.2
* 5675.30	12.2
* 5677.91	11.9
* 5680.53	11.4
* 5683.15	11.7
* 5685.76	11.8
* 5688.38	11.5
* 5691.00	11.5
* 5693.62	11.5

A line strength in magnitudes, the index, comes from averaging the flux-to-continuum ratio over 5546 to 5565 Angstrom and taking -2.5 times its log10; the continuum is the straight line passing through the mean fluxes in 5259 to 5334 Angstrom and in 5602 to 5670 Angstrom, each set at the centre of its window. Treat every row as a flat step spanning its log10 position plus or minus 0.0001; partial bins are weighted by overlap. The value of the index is -0.05 mag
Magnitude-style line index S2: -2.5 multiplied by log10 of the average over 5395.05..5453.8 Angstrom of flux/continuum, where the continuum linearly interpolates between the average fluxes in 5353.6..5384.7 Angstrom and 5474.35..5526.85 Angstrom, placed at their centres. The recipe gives 0.02 mag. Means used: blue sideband 11.7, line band 11.3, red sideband 11.3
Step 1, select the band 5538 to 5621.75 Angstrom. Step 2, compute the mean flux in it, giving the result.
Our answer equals 11.4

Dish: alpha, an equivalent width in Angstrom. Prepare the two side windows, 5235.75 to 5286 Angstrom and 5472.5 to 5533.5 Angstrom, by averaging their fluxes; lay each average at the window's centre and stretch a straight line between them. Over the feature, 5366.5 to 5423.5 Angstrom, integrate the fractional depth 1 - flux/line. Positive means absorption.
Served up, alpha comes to -2.0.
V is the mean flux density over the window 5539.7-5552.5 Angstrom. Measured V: 11.8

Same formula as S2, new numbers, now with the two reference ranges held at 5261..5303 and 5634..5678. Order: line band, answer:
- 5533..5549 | -0.03 mag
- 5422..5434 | -0.05 mag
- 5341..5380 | -0.08 mag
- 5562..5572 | -0.01 mag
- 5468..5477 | 0.01 mag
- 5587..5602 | 0.02 mag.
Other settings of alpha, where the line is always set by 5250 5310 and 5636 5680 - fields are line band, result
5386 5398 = -0.14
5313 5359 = -2.28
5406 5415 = 0.02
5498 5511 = 0.29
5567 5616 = 0.80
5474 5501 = -0.50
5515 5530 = -0.18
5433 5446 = -0.64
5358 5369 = -0.67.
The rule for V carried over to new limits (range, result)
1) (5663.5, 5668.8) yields 11.4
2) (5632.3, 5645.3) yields 11.4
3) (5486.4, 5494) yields 12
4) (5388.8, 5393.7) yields 11.5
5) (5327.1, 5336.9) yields 10.9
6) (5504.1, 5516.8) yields 10.9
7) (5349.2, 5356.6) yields 11.9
